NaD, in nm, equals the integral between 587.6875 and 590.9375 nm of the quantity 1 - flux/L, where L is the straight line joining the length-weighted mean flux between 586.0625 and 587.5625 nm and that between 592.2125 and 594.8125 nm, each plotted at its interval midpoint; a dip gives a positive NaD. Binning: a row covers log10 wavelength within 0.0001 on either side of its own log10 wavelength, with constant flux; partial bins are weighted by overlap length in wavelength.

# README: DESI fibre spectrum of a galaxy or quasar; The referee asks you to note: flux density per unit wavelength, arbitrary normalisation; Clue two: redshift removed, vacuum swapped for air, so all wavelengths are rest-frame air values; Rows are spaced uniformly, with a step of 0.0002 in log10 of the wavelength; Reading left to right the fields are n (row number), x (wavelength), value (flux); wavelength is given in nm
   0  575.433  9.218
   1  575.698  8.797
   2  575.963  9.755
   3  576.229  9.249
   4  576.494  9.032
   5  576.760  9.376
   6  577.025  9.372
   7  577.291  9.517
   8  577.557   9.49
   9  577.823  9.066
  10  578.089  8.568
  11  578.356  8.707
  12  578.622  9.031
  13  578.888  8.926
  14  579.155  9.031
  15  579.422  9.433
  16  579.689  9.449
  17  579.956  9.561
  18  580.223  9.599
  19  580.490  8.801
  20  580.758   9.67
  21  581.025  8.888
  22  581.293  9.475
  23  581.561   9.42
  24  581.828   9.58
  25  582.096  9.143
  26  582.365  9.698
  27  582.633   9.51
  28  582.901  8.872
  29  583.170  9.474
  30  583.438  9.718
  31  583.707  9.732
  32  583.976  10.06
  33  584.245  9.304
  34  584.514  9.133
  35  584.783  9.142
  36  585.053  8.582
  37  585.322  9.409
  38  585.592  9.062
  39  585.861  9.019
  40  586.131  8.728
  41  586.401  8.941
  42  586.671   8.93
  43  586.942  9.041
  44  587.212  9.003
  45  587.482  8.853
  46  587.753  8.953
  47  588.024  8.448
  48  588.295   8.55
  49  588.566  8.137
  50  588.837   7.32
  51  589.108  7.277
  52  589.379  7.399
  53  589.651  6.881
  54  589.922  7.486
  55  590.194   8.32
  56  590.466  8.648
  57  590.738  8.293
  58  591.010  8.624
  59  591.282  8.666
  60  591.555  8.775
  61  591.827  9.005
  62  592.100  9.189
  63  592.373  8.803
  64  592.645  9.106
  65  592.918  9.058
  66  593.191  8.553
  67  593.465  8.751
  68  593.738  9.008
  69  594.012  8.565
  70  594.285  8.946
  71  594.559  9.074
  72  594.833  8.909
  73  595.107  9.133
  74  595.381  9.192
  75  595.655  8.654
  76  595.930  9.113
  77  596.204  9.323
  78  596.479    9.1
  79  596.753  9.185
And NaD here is 0.34 nm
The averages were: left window 8.93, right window 8.88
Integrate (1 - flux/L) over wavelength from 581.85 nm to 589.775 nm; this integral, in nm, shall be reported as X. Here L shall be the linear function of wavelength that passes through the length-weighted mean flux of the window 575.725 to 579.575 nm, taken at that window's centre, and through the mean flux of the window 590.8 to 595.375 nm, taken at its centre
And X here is 0.15 nm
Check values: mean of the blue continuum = 9.17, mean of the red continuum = 8.88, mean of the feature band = 8.85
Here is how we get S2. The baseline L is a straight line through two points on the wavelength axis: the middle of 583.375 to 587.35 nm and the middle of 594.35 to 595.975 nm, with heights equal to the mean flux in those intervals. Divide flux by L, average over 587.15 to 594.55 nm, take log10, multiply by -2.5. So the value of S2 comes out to 0.07 mag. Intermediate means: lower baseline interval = 9.18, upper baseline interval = 9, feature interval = 8.47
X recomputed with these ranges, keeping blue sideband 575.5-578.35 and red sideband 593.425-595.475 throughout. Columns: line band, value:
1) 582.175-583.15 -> -0.03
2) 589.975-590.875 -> 0.07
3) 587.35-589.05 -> 0.13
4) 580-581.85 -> -0.04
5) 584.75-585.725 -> 0.00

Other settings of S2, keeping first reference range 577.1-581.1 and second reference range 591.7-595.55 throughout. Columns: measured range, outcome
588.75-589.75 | 0.24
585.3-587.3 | 0.01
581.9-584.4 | -0.04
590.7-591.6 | 0.05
